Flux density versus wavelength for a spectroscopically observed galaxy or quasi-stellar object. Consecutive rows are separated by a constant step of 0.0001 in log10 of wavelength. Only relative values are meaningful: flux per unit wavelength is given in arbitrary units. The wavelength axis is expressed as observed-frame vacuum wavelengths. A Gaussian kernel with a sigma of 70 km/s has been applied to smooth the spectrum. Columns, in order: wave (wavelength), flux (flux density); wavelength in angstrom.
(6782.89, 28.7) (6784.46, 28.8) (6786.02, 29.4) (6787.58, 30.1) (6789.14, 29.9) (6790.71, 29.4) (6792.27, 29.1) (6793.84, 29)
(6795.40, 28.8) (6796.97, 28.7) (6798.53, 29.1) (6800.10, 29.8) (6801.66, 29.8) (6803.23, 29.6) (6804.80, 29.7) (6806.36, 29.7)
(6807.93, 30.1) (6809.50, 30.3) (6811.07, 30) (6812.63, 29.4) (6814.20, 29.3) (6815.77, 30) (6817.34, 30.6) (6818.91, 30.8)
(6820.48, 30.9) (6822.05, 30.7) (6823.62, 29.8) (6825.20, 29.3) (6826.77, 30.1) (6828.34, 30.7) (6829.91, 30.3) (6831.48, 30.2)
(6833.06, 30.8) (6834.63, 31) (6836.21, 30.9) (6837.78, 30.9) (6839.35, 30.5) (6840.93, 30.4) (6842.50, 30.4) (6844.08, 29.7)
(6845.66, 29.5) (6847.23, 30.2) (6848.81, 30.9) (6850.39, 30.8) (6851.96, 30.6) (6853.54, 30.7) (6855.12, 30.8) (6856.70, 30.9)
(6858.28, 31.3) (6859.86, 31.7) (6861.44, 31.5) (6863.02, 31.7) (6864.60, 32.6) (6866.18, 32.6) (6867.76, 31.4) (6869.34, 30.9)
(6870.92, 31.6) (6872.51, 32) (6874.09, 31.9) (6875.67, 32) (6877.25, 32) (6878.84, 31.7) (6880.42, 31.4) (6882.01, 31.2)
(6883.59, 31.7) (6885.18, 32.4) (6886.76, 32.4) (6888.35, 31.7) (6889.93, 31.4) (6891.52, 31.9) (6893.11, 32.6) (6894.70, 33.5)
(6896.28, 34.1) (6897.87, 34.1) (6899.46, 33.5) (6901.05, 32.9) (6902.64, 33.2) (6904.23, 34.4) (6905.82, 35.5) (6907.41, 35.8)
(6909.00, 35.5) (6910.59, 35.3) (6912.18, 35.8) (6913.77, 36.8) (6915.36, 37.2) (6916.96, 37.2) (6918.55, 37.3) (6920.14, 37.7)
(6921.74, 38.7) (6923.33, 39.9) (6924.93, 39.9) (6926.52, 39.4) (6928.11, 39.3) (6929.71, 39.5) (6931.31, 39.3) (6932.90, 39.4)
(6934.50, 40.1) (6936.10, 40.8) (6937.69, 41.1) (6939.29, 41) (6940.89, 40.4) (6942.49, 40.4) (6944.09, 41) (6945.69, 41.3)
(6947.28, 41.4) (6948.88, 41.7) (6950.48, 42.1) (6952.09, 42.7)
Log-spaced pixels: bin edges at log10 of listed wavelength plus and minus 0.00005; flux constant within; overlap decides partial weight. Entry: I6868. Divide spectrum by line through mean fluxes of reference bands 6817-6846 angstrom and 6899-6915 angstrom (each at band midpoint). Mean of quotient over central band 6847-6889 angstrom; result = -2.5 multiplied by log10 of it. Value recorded 0.04 mag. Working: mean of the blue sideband 30.4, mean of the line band 31.5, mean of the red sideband 35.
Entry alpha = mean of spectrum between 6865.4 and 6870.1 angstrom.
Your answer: 31.7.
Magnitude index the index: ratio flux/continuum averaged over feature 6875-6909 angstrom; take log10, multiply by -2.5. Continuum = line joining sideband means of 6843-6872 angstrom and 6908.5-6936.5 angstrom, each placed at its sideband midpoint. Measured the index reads 0.06 mag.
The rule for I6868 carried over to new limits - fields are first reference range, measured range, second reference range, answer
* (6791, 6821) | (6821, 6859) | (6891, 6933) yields 0.046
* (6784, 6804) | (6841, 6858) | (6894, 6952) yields 0.089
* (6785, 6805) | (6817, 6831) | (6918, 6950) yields 0.044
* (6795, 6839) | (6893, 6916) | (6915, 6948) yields 0.081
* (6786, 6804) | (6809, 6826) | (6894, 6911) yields 0.012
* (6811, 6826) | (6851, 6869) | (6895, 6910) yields 0.026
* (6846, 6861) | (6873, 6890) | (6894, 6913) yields 0.035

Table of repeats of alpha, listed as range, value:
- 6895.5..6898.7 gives 34.1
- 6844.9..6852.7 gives 30.4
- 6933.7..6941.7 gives 40.7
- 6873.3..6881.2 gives 31.8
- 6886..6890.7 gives 31.8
